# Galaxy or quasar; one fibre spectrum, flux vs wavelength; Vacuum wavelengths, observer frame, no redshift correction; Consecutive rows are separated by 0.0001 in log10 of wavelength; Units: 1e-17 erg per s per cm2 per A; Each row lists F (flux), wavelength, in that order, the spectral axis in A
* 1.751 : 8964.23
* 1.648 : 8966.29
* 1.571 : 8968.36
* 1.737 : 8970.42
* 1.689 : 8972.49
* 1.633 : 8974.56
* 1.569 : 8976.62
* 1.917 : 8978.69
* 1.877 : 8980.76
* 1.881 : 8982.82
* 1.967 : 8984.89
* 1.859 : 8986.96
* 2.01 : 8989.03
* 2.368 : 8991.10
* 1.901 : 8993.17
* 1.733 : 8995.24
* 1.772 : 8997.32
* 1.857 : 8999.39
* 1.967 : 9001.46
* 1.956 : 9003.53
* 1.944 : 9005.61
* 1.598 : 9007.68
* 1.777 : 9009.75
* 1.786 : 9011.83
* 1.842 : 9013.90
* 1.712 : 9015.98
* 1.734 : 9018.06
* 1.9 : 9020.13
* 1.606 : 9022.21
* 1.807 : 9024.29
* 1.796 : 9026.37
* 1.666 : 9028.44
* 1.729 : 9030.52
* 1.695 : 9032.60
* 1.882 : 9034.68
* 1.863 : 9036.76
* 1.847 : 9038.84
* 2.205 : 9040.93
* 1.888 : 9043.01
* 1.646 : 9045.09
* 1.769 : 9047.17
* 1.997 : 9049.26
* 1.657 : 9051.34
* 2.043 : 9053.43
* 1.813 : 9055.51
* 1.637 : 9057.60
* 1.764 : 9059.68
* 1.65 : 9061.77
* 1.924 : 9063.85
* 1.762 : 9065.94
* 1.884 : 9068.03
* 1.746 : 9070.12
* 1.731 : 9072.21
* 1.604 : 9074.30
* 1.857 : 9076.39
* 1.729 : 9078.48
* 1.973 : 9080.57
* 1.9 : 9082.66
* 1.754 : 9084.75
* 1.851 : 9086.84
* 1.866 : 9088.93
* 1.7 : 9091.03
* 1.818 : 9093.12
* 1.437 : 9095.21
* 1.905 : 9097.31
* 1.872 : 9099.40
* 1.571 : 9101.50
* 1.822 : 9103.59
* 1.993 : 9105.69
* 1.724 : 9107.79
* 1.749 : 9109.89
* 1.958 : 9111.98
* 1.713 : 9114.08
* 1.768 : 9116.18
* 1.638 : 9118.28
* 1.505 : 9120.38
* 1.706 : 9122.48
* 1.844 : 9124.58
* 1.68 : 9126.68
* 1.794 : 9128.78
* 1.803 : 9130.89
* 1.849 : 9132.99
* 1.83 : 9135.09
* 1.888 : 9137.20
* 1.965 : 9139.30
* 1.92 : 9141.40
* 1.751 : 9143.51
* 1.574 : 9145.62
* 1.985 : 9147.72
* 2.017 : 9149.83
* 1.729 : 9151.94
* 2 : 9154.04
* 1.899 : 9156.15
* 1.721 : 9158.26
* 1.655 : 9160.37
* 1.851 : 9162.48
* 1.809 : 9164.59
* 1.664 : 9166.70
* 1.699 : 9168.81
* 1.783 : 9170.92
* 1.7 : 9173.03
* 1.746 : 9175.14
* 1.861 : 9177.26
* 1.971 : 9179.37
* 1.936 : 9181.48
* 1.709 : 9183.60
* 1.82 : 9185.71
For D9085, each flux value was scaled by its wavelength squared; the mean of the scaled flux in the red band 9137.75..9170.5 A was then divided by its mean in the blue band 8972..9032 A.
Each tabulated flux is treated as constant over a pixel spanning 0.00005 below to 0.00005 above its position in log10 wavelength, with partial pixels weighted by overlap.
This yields 1.0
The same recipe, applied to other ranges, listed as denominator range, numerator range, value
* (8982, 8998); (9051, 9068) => 0.94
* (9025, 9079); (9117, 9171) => 1.02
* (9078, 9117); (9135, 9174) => 1.02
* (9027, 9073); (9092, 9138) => 0.99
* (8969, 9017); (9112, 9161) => 1.01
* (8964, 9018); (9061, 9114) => 1.01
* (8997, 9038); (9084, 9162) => 1.02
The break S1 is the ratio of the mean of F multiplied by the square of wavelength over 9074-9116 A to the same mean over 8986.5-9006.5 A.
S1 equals 0.95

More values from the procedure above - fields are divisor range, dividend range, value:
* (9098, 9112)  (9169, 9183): 1.02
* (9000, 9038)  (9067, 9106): 1.01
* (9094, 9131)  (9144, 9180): 1.04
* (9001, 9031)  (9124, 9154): 1.06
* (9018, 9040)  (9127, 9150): 1.06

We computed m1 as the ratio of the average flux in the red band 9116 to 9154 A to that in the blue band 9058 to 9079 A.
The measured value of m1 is 1.02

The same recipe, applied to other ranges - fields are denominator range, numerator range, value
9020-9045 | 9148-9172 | 1.00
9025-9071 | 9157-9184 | 0.98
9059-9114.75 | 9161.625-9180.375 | 1.00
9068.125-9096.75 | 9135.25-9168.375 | 1.03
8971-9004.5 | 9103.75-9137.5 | 0.95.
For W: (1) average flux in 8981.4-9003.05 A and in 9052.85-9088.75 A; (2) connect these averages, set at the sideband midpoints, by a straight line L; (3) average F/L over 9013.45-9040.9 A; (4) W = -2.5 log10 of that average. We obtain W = 0.05 mag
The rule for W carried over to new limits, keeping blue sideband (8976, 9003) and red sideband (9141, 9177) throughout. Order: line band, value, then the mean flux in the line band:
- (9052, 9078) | 0.04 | 1.78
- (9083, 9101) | 0.04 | 1.77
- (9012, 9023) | 0.07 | 1.76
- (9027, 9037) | 0.07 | 1.76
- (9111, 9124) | 0.06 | 1.72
